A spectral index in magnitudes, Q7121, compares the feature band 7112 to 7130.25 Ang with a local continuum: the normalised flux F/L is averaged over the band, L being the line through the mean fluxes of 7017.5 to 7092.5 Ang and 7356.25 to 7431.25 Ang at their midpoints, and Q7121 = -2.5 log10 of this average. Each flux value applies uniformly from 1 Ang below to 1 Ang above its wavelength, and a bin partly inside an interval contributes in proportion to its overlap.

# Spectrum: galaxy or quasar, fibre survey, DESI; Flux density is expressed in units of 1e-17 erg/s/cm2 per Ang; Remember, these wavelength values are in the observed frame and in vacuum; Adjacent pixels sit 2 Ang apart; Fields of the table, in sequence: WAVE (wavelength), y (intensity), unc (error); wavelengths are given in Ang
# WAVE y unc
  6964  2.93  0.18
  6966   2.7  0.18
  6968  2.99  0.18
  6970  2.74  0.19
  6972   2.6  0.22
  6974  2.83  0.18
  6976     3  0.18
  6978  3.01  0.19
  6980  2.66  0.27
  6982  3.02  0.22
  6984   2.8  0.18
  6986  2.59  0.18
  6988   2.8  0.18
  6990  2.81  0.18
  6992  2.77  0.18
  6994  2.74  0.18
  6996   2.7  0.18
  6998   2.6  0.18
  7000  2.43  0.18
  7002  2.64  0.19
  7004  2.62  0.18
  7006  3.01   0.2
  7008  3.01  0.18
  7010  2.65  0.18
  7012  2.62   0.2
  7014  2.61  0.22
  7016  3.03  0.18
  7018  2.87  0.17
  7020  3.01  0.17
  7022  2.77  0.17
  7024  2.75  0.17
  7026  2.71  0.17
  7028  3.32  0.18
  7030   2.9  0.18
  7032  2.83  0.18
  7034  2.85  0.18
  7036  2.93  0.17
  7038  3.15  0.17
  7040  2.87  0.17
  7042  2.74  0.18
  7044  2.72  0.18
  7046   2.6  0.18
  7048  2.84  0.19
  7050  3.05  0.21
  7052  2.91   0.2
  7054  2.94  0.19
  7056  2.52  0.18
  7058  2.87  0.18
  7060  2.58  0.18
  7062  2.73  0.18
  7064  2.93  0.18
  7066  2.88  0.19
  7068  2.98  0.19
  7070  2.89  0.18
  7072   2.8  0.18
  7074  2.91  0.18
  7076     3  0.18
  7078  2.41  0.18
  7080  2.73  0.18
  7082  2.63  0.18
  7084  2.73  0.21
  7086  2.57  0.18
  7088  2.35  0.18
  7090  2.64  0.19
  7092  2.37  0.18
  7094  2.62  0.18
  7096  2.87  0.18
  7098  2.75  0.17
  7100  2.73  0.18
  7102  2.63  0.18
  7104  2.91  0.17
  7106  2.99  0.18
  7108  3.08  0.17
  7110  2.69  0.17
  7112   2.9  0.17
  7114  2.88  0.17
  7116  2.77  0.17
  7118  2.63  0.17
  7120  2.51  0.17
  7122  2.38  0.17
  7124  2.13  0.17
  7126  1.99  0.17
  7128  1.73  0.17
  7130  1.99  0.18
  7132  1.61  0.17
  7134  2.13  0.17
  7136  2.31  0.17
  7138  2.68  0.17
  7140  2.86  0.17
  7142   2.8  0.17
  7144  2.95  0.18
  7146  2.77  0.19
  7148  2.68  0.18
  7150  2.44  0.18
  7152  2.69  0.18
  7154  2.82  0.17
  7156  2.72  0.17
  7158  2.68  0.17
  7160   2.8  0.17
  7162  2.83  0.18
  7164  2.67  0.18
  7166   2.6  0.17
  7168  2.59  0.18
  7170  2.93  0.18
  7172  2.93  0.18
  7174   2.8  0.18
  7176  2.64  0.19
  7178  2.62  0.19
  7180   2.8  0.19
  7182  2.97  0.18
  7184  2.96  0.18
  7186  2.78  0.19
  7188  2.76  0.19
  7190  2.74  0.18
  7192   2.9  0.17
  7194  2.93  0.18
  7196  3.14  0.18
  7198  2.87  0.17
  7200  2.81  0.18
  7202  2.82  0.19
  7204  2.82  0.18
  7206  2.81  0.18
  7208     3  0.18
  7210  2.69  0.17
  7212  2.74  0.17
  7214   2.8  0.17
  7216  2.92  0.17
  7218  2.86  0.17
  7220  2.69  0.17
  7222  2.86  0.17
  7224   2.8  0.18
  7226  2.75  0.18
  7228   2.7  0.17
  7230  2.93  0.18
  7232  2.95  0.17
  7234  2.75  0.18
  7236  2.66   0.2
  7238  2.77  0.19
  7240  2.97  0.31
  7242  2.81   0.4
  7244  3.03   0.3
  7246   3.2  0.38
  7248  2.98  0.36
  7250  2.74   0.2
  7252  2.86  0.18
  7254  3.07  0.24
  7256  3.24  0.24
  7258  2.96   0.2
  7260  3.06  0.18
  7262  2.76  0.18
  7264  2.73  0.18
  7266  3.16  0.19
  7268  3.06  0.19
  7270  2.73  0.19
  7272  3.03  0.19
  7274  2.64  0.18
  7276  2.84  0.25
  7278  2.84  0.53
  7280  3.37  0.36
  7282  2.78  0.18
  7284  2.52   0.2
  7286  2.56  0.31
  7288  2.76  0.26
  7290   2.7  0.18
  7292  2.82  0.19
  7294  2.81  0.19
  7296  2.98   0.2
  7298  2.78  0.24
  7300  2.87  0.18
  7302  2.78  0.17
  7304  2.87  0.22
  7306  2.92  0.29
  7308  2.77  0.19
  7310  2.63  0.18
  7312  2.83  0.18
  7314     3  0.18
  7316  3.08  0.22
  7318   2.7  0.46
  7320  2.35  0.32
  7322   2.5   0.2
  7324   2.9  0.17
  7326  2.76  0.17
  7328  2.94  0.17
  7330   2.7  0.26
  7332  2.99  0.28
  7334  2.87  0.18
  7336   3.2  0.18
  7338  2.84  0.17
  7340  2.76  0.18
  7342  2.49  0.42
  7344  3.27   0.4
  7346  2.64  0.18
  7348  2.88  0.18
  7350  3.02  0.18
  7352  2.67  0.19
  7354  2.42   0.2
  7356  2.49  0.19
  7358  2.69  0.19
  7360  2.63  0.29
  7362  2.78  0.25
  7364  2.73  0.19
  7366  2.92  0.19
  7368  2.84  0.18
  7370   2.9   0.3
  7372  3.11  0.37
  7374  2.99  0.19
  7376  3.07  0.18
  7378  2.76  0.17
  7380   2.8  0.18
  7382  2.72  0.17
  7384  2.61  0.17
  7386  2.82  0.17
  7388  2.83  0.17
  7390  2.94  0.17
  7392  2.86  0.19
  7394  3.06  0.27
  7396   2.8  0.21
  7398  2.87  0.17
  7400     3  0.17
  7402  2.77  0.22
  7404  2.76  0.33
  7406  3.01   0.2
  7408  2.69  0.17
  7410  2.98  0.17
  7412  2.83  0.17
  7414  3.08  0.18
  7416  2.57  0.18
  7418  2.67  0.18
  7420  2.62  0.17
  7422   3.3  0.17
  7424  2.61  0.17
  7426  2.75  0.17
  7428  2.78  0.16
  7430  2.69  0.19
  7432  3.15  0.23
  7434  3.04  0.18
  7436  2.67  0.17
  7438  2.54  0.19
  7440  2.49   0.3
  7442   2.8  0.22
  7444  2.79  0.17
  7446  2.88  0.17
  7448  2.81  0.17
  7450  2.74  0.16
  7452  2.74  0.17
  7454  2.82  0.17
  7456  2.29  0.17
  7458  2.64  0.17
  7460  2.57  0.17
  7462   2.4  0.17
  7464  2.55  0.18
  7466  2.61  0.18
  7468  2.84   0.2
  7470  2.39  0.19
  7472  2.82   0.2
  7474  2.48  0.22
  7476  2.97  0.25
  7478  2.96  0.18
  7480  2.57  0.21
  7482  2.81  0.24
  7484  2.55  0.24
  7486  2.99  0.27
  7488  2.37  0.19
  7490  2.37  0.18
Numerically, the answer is 0.18 mag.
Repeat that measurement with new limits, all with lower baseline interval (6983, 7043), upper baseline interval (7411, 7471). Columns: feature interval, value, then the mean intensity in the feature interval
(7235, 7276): -0.06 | 2.92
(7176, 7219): -0.03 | 2.84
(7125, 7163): 0.12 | 2.5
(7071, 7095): 0.06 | 2.65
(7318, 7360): -0.01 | 2.76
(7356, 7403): -0.04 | 2.84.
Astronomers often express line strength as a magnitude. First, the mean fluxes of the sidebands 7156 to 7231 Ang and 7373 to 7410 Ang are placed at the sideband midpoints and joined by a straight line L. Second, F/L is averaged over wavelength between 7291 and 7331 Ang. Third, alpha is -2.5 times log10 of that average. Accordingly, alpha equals 0.014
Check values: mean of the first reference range 2.81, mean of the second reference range 2.86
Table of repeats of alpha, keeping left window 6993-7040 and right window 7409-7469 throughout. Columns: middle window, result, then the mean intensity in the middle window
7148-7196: 0.007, 2.77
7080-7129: 0.078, 2.61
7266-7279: -0.042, 2.88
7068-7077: -0.039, 2.91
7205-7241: -0.013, 2.81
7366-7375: -0.077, 2.96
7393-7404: -0.053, 2.89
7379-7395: -0.031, 2.83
